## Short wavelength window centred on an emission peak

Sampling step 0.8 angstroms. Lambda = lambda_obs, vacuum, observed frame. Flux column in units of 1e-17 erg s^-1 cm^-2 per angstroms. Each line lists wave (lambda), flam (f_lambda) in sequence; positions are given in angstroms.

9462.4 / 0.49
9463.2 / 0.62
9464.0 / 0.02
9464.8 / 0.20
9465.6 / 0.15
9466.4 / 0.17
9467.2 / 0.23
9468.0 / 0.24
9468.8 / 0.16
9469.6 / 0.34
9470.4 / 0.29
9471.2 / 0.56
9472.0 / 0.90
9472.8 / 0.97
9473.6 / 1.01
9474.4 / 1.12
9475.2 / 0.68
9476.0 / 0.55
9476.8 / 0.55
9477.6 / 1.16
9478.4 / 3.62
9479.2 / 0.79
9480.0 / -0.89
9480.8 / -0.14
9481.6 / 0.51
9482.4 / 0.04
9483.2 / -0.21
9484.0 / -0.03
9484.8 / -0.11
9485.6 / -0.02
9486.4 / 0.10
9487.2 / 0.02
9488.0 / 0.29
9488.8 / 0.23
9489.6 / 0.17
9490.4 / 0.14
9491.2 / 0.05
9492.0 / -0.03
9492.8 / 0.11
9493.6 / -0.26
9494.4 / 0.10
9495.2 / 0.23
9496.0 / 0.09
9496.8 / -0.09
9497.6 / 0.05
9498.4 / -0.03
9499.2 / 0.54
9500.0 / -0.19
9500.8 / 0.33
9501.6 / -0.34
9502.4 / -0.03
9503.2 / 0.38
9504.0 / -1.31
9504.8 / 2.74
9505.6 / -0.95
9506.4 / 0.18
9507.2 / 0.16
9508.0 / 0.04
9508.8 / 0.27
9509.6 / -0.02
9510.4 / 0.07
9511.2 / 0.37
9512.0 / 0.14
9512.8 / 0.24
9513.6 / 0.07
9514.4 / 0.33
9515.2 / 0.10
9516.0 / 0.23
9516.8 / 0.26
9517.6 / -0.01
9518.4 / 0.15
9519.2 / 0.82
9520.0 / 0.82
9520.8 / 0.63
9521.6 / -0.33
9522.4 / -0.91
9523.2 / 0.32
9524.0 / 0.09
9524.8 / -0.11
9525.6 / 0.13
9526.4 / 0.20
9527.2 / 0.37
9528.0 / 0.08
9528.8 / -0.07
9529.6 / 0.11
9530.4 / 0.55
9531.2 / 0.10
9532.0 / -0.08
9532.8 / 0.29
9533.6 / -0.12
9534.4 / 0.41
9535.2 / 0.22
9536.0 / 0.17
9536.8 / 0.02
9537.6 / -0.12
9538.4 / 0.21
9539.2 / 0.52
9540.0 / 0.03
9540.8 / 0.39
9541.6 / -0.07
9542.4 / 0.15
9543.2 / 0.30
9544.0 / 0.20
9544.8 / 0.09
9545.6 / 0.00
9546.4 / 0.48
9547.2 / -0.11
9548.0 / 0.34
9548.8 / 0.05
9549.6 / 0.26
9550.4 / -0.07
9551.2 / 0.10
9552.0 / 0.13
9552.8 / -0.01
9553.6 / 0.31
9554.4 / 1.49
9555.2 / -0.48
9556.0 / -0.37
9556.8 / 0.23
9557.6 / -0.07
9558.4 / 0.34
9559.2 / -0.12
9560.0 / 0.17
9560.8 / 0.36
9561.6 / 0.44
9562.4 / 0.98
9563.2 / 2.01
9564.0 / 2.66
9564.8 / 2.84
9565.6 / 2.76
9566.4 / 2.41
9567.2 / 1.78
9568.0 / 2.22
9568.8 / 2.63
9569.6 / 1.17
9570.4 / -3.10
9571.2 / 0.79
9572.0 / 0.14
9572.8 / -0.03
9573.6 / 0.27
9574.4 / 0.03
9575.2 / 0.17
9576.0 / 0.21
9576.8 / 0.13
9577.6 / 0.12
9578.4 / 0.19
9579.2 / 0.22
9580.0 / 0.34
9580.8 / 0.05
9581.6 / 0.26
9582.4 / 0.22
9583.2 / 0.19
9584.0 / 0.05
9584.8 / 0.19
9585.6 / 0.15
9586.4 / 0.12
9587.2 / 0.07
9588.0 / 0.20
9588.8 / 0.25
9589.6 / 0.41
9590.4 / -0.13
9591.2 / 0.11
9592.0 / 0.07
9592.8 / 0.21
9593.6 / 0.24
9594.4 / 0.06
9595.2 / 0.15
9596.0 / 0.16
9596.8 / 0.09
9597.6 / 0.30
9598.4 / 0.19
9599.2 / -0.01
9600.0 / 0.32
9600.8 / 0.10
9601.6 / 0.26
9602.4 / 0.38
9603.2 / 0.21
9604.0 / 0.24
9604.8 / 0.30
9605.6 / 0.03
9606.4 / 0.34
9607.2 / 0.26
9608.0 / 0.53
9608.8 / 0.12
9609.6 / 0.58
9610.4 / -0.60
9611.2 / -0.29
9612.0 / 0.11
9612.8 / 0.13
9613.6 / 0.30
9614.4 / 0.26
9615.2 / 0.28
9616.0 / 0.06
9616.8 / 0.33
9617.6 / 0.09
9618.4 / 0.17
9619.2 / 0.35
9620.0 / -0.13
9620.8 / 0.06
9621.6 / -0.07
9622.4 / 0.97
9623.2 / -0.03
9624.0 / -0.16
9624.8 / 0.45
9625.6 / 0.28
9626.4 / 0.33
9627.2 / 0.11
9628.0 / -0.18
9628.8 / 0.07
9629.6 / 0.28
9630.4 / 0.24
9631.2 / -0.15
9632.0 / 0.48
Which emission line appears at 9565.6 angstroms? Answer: [O III] 5007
